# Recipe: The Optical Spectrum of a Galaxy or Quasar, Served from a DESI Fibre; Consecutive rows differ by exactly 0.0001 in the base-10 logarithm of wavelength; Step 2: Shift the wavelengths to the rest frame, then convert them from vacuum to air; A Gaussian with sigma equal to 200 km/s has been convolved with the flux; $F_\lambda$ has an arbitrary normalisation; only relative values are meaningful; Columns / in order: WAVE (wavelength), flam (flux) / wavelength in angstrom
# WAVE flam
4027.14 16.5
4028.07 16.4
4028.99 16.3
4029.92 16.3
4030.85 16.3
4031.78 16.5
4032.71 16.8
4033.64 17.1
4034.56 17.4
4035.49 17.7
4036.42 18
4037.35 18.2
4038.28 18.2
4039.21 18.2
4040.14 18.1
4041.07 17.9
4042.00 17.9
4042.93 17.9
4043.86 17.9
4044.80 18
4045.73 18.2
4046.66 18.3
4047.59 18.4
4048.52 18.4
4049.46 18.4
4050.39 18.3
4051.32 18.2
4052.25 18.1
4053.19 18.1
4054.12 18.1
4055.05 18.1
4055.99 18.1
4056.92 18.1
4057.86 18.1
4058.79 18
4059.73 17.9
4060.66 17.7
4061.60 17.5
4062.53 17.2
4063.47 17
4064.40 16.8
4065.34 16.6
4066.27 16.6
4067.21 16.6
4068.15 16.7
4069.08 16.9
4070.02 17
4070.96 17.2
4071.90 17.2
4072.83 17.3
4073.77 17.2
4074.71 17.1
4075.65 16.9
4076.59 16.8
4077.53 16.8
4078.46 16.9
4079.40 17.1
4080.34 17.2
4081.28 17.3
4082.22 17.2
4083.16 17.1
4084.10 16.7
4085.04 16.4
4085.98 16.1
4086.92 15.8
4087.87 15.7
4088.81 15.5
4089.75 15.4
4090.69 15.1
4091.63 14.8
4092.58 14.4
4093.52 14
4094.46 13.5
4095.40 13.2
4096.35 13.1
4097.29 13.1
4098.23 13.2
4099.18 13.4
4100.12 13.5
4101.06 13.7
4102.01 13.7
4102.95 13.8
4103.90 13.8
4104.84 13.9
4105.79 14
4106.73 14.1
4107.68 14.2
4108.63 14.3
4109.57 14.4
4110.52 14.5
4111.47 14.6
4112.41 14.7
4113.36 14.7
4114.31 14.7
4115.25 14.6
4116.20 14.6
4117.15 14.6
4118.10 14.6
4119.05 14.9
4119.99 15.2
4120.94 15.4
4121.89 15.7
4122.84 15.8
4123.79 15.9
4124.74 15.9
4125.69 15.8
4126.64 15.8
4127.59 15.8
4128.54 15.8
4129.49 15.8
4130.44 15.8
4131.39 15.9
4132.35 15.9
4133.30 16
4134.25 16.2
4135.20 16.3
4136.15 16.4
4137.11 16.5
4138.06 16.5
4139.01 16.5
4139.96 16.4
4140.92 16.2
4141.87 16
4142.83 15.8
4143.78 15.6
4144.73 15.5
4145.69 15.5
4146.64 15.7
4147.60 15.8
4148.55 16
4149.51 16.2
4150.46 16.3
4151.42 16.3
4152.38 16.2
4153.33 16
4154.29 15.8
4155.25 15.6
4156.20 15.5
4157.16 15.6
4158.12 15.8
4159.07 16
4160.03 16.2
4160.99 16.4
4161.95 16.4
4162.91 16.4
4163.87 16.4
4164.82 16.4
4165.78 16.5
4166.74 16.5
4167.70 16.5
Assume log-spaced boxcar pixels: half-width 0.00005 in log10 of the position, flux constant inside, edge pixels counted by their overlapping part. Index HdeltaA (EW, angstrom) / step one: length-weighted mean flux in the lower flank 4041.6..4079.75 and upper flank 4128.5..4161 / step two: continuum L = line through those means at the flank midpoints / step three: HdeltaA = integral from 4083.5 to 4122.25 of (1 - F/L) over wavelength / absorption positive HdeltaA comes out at 5.2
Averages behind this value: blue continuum 17.6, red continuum 16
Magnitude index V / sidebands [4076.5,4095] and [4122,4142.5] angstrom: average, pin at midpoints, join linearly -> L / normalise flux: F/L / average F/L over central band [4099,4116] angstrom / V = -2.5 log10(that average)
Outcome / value 0.13 mag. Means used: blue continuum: 16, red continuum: 16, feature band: 14.2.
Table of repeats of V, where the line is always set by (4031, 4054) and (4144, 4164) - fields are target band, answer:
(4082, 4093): 0.086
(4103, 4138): 0.092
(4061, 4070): 0.038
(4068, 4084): 0.017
